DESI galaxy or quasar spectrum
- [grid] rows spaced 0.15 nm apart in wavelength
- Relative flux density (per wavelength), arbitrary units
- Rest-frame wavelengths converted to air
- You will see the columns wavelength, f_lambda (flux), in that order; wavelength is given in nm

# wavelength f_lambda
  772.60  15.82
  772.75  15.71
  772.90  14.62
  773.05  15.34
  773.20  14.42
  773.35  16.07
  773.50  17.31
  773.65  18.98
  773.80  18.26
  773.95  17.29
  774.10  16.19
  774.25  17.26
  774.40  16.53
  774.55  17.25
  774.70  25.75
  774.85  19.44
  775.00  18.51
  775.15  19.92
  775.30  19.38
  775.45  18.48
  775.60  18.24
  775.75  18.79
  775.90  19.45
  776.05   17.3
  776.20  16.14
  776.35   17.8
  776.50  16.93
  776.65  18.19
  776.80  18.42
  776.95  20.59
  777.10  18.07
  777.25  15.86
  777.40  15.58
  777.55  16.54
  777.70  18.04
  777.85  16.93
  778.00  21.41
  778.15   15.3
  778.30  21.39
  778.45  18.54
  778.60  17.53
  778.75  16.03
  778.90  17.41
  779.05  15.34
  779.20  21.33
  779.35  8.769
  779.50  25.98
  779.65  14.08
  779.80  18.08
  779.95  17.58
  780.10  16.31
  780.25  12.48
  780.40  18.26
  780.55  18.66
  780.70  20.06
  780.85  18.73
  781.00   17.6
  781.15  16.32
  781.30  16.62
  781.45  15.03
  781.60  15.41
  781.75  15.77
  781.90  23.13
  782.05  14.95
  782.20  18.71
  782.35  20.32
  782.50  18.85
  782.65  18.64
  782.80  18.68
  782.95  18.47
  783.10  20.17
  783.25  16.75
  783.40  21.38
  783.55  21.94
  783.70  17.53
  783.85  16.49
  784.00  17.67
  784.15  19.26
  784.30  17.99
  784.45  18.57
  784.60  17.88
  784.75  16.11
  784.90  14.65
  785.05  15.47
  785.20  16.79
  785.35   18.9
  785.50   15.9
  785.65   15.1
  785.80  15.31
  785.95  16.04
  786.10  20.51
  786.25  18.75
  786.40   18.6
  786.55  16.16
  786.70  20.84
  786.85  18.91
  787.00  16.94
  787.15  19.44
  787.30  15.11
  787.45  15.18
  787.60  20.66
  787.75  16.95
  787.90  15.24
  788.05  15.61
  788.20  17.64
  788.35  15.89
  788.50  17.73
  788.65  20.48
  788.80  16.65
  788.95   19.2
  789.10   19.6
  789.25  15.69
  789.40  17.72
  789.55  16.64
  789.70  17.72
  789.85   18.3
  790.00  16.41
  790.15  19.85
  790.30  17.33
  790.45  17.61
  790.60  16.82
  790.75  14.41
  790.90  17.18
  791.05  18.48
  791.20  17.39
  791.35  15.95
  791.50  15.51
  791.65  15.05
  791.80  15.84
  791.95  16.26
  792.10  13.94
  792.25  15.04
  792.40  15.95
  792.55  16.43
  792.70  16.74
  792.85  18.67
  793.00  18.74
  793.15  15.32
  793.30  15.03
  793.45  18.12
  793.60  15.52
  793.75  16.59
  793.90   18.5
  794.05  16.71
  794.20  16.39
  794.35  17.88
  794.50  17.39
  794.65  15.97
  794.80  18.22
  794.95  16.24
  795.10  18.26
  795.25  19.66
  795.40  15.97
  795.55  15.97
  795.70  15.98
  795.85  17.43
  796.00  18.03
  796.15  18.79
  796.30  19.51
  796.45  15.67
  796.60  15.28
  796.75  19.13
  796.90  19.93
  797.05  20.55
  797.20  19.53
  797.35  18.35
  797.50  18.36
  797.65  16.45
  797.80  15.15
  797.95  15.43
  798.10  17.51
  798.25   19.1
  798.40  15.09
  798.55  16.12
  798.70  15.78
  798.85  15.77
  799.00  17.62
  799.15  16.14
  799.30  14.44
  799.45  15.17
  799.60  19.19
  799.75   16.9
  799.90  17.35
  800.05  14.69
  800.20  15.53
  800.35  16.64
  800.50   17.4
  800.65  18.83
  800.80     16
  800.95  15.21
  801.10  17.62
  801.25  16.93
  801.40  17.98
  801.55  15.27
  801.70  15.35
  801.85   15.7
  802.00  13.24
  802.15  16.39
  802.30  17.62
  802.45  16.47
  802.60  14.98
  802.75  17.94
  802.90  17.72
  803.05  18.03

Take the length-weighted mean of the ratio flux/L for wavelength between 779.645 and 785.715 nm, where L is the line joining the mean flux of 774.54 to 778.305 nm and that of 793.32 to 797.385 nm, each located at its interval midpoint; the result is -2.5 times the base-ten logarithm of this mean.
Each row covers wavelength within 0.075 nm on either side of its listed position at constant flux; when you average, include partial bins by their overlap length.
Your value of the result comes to 0.03 mag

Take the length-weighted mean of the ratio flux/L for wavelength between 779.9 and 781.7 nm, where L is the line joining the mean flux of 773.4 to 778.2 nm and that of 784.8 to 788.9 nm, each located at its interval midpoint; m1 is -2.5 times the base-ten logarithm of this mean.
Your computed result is 0.05 mag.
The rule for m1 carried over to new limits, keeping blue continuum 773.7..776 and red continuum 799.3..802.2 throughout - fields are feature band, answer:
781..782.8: 0.024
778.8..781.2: 0.056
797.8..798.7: 0.008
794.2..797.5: -0.063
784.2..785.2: 0.060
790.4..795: 0.032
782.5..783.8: -0.069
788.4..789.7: -0.031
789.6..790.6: -0.028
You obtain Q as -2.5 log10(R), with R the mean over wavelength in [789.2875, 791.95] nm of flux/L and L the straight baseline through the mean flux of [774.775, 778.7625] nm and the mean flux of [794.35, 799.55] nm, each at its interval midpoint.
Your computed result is 0.036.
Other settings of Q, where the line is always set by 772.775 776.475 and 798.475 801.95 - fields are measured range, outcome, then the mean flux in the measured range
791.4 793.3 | 0.05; 16.1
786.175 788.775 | -0.03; 17.6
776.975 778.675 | -0.01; 17.8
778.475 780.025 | 0.02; 17.3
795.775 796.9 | -0.08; 17.8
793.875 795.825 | -0.03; 17.1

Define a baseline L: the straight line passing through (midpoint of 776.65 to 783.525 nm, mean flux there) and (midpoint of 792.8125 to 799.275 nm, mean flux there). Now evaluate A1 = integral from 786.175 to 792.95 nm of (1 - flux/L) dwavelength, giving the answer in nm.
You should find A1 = 0.11 nm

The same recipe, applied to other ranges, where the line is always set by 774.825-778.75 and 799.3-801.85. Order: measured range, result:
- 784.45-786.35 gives 0.07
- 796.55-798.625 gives -0.11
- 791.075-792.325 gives 0.10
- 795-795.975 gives -0.02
